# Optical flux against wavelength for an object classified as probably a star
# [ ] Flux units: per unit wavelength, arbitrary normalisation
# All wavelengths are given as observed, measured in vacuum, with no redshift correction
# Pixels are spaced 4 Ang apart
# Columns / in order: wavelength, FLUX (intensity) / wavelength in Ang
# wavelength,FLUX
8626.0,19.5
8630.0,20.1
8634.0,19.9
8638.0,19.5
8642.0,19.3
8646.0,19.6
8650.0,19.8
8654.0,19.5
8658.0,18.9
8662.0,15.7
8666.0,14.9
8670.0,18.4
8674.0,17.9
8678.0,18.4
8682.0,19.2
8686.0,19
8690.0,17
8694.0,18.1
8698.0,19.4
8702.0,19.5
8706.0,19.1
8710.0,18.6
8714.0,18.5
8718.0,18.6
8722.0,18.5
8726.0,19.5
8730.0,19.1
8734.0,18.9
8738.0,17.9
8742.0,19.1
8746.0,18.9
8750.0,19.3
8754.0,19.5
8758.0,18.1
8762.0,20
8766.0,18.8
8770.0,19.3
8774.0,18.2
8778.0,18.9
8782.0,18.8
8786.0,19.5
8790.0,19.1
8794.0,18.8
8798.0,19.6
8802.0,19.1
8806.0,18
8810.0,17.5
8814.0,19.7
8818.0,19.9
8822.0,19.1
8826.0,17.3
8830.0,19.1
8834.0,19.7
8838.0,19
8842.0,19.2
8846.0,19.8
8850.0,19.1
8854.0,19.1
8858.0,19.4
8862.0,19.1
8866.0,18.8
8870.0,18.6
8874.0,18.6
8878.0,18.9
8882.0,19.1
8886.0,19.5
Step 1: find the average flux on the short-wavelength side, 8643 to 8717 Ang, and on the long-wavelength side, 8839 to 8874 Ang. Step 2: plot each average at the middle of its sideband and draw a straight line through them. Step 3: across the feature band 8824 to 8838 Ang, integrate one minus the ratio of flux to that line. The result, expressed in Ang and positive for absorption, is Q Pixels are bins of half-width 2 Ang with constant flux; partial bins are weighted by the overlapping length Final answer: 0.2 Ang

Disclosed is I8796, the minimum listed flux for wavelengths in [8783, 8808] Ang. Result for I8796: 18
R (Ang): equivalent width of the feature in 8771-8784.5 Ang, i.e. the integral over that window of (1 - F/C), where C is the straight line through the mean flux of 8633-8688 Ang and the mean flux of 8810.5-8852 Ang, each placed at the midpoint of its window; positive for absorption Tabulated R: 0.2 Ang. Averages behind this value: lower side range 18.5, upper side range 19.1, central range 18.7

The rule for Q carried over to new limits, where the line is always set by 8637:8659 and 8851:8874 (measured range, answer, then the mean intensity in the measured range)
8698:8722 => 0.5 Ang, 18.9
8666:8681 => 1.2 Ang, 17.9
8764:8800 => 0.3 Ang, 19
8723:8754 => 0.4 Ang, 19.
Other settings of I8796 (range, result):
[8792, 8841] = 17.3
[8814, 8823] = 19.1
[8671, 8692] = 17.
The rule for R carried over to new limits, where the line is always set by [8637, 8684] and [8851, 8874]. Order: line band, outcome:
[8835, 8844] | -0.1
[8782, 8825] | -0.4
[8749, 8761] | -0.2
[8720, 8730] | -0.2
